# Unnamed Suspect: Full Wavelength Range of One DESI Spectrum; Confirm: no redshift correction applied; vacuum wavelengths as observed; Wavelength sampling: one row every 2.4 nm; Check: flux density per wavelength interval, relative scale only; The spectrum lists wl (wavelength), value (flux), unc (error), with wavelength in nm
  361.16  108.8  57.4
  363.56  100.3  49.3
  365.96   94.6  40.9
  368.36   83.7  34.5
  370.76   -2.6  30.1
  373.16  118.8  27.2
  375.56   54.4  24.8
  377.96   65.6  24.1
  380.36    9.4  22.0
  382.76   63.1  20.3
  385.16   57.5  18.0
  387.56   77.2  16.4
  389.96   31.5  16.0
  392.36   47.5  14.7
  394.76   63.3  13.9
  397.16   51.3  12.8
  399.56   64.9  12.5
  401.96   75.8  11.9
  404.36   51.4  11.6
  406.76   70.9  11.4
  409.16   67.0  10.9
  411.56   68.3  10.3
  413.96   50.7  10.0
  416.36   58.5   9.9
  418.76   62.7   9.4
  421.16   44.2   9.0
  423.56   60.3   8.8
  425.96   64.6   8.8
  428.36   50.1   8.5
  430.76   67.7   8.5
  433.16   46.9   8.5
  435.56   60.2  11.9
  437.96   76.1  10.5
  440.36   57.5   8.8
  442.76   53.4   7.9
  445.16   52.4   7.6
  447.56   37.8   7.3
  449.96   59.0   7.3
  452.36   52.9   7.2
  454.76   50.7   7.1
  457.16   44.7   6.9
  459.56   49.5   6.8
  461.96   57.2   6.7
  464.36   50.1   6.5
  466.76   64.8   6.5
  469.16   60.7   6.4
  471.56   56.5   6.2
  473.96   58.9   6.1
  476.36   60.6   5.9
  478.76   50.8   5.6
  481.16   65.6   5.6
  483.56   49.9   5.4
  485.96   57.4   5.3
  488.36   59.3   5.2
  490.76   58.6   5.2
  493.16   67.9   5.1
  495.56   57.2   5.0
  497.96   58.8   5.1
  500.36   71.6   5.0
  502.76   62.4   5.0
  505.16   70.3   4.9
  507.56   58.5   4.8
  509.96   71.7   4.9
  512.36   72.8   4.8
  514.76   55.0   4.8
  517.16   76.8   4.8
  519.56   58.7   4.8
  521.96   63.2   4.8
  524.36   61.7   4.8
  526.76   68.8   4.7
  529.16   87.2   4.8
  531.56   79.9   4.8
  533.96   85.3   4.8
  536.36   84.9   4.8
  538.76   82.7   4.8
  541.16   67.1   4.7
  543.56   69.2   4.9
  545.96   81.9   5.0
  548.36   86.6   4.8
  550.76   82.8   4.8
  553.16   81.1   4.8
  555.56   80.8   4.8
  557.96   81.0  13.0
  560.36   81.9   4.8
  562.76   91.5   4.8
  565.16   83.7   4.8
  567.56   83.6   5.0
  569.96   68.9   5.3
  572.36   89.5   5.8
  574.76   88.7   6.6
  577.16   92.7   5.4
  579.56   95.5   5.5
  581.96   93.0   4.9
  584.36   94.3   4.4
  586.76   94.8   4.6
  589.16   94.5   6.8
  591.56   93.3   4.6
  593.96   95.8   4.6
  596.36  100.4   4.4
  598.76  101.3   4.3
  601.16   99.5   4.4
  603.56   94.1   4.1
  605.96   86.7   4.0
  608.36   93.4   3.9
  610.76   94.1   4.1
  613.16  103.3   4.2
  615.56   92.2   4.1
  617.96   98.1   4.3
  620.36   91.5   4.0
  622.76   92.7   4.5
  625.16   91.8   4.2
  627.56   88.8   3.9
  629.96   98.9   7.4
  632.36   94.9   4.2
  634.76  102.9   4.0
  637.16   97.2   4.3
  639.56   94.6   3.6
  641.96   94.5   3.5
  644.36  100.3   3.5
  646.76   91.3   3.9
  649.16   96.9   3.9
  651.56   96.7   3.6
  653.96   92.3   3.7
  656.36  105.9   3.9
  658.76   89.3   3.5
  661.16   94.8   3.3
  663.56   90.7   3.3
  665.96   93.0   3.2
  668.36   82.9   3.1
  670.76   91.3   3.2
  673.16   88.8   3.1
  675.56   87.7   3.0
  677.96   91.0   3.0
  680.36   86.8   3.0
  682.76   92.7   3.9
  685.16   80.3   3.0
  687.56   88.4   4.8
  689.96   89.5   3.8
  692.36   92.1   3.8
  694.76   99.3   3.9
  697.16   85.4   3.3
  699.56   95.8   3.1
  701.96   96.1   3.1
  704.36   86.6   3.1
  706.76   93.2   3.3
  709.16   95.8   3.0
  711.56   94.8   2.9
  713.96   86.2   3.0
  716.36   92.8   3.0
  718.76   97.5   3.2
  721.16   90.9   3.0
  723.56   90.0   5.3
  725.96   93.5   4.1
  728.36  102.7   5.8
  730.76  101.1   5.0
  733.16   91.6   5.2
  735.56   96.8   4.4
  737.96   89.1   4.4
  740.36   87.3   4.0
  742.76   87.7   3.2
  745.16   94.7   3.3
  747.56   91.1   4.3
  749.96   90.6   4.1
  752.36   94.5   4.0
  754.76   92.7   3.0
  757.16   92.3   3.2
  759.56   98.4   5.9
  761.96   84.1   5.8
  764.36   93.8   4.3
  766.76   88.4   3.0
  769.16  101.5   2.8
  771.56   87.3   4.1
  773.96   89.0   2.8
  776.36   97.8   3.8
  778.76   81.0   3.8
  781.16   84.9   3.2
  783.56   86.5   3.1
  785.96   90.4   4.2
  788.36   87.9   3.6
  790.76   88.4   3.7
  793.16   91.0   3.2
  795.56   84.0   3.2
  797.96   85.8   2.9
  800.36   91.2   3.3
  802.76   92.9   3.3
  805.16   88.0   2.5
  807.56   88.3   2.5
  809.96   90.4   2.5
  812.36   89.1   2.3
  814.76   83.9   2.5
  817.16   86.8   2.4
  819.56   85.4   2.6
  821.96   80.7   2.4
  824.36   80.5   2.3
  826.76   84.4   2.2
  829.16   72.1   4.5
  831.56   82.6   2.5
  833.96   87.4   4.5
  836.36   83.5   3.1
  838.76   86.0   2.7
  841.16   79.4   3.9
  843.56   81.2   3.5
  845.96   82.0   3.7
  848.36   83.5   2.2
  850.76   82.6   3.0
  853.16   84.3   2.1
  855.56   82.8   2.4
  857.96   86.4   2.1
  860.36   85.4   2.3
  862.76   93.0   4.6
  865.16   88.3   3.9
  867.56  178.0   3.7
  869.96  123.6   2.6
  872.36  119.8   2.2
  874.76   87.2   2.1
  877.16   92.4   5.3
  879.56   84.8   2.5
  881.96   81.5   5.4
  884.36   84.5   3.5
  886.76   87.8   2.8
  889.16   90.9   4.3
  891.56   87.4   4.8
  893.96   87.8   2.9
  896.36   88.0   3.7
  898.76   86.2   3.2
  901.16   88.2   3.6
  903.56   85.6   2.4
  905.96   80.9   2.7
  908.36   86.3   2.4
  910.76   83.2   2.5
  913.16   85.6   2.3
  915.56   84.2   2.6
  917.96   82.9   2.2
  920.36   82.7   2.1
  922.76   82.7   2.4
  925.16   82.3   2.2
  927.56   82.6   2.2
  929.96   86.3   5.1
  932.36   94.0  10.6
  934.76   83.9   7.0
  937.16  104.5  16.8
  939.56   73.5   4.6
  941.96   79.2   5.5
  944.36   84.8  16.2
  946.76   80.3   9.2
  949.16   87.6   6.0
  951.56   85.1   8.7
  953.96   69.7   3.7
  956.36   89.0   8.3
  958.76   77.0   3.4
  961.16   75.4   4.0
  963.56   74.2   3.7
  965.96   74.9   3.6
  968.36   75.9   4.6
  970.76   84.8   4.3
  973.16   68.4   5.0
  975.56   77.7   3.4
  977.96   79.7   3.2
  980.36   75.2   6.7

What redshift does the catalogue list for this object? 0.323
